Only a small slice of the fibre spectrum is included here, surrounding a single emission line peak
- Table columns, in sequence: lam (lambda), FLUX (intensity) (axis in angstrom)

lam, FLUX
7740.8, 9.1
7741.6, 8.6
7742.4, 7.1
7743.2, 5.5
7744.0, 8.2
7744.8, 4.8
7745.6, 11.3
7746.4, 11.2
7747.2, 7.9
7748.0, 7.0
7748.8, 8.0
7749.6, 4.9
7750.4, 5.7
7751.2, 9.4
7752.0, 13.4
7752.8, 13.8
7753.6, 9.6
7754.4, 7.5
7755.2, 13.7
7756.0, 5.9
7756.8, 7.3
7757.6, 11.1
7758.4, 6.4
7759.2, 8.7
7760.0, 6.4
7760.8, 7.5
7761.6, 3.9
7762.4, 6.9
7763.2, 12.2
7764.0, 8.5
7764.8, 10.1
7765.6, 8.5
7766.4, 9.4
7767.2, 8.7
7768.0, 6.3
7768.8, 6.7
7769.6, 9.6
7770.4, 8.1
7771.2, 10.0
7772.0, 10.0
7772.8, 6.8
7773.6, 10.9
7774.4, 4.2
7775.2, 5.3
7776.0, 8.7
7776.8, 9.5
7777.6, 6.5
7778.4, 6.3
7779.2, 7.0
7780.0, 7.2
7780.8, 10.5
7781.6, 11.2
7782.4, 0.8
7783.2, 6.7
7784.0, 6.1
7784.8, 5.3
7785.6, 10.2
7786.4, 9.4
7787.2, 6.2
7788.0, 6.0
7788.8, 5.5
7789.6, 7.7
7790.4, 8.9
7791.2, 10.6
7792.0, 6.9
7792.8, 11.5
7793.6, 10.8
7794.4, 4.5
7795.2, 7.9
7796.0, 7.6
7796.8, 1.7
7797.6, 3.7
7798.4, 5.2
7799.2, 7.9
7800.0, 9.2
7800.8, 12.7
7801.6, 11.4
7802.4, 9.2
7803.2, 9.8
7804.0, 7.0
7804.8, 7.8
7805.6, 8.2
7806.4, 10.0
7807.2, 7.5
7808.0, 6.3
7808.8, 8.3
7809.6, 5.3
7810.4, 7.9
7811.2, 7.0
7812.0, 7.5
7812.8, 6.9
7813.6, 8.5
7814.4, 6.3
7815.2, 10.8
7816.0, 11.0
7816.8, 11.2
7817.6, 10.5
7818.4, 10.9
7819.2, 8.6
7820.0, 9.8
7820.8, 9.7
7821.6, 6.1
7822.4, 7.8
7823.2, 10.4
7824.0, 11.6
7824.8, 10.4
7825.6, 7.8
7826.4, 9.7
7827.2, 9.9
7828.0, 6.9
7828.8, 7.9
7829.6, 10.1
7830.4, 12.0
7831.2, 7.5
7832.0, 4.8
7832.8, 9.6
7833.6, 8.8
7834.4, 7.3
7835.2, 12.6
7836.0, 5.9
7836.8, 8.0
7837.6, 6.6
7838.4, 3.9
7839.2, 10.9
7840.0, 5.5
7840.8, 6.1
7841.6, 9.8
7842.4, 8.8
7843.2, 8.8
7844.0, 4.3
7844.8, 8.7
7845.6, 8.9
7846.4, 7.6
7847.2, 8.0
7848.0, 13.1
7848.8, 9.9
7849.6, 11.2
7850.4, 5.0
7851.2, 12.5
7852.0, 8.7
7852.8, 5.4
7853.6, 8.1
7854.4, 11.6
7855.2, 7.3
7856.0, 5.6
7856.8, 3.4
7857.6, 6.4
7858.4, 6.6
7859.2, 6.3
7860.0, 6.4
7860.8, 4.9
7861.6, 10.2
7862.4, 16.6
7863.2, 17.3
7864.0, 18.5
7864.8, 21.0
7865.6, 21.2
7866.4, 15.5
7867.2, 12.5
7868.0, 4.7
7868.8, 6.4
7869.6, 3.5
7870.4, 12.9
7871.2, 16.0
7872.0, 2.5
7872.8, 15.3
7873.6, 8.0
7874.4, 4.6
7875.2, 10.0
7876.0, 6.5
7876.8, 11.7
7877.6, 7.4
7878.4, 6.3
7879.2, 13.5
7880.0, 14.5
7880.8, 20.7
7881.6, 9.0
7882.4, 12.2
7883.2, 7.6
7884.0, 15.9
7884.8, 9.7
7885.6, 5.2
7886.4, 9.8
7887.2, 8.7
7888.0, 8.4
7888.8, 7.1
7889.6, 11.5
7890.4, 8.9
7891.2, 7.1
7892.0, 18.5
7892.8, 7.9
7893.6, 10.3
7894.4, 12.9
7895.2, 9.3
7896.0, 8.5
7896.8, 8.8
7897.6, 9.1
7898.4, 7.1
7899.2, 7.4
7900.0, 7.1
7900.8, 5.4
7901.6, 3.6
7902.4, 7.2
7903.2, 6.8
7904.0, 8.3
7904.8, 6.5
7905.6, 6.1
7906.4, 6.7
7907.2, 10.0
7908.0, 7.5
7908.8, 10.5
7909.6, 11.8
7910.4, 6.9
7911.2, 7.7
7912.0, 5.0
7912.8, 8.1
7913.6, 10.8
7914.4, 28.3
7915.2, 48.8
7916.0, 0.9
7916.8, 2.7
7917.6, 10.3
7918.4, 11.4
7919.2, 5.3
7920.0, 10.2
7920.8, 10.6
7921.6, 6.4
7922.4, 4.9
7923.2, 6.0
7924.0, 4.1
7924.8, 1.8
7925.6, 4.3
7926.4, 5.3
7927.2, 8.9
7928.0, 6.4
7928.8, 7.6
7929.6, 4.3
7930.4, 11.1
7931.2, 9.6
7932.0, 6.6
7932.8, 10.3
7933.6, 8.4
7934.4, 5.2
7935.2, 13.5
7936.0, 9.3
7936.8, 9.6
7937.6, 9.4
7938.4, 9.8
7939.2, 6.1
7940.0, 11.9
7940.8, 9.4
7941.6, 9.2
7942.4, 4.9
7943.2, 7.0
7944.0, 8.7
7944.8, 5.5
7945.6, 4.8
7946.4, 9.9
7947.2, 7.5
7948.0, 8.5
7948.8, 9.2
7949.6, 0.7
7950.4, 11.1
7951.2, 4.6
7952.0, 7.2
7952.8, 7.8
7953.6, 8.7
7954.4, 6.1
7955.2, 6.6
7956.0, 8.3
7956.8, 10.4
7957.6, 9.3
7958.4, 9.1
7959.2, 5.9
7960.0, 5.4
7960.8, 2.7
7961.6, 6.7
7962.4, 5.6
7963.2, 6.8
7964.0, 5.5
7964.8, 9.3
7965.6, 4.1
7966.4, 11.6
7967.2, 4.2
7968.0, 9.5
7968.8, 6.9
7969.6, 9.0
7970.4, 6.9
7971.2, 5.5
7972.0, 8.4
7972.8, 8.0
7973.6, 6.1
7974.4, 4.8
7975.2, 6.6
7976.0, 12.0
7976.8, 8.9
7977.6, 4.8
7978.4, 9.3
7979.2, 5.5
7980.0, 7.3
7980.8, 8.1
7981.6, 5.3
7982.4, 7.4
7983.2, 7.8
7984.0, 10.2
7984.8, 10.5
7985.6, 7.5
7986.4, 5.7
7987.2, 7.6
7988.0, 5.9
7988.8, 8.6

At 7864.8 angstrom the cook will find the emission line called [S II] 6716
